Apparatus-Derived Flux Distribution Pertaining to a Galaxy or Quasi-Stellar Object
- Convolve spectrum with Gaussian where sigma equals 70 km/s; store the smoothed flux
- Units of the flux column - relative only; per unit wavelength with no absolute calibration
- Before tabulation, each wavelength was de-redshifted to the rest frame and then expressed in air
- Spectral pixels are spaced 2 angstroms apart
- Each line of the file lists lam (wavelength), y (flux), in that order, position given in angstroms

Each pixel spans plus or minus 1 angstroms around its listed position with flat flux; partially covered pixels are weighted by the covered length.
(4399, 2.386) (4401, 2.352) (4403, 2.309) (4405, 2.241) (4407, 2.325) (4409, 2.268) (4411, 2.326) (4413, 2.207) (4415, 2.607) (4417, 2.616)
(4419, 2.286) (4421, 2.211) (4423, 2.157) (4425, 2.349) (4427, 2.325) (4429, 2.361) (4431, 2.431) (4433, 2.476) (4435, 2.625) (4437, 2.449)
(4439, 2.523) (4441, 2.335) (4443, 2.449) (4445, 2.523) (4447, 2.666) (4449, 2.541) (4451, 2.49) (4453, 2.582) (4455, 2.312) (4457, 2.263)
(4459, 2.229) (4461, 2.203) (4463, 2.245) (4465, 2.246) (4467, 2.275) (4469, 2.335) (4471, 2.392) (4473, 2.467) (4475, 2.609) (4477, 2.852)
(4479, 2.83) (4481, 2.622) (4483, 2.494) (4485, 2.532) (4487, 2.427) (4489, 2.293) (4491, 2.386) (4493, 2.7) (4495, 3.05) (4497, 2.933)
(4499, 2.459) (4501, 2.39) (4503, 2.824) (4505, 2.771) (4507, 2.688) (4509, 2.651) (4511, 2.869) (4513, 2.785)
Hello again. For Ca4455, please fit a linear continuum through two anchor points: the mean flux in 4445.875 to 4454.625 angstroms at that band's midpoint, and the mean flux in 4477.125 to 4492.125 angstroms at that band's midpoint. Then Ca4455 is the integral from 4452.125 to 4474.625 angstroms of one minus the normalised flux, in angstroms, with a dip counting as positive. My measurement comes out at 1.9 angstroms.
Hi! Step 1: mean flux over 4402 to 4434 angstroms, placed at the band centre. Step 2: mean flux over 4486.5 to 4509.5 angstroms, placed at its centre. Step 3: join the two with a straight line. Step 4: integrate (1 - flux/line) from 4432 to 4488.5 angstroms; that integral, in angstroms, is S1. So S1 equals 0.8 angstroms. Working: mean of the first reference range 2.34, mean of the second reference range 2.64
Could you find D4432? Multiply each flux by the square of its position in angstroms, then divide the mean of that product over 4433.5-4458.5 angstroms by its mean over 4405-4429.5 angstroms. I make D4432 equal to 1.07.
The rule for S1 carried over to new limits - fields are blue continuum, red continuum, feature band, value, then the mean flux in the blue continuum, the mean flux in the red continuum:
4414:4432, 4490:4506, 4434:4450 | -0.4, 2.37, 2.69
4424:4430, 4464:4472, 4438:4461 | -1.1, 2.35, 2.31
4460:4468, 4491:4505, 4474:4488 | -0.9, 2.24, 2.7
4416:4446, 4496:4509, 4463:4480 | 0.5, 2.41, 2.68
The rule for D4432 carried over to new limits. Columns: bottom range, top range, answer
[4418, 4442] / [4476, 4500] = 1.14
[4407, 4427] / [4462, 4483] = 1.09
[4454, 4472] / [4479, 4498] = 1.16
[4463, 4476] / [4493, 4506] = 1.17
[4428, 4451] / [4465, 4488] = 1.03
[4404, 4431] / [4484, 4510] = 1.17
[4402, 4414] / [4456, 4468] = 1.01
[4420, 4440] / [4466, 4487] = 1.08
